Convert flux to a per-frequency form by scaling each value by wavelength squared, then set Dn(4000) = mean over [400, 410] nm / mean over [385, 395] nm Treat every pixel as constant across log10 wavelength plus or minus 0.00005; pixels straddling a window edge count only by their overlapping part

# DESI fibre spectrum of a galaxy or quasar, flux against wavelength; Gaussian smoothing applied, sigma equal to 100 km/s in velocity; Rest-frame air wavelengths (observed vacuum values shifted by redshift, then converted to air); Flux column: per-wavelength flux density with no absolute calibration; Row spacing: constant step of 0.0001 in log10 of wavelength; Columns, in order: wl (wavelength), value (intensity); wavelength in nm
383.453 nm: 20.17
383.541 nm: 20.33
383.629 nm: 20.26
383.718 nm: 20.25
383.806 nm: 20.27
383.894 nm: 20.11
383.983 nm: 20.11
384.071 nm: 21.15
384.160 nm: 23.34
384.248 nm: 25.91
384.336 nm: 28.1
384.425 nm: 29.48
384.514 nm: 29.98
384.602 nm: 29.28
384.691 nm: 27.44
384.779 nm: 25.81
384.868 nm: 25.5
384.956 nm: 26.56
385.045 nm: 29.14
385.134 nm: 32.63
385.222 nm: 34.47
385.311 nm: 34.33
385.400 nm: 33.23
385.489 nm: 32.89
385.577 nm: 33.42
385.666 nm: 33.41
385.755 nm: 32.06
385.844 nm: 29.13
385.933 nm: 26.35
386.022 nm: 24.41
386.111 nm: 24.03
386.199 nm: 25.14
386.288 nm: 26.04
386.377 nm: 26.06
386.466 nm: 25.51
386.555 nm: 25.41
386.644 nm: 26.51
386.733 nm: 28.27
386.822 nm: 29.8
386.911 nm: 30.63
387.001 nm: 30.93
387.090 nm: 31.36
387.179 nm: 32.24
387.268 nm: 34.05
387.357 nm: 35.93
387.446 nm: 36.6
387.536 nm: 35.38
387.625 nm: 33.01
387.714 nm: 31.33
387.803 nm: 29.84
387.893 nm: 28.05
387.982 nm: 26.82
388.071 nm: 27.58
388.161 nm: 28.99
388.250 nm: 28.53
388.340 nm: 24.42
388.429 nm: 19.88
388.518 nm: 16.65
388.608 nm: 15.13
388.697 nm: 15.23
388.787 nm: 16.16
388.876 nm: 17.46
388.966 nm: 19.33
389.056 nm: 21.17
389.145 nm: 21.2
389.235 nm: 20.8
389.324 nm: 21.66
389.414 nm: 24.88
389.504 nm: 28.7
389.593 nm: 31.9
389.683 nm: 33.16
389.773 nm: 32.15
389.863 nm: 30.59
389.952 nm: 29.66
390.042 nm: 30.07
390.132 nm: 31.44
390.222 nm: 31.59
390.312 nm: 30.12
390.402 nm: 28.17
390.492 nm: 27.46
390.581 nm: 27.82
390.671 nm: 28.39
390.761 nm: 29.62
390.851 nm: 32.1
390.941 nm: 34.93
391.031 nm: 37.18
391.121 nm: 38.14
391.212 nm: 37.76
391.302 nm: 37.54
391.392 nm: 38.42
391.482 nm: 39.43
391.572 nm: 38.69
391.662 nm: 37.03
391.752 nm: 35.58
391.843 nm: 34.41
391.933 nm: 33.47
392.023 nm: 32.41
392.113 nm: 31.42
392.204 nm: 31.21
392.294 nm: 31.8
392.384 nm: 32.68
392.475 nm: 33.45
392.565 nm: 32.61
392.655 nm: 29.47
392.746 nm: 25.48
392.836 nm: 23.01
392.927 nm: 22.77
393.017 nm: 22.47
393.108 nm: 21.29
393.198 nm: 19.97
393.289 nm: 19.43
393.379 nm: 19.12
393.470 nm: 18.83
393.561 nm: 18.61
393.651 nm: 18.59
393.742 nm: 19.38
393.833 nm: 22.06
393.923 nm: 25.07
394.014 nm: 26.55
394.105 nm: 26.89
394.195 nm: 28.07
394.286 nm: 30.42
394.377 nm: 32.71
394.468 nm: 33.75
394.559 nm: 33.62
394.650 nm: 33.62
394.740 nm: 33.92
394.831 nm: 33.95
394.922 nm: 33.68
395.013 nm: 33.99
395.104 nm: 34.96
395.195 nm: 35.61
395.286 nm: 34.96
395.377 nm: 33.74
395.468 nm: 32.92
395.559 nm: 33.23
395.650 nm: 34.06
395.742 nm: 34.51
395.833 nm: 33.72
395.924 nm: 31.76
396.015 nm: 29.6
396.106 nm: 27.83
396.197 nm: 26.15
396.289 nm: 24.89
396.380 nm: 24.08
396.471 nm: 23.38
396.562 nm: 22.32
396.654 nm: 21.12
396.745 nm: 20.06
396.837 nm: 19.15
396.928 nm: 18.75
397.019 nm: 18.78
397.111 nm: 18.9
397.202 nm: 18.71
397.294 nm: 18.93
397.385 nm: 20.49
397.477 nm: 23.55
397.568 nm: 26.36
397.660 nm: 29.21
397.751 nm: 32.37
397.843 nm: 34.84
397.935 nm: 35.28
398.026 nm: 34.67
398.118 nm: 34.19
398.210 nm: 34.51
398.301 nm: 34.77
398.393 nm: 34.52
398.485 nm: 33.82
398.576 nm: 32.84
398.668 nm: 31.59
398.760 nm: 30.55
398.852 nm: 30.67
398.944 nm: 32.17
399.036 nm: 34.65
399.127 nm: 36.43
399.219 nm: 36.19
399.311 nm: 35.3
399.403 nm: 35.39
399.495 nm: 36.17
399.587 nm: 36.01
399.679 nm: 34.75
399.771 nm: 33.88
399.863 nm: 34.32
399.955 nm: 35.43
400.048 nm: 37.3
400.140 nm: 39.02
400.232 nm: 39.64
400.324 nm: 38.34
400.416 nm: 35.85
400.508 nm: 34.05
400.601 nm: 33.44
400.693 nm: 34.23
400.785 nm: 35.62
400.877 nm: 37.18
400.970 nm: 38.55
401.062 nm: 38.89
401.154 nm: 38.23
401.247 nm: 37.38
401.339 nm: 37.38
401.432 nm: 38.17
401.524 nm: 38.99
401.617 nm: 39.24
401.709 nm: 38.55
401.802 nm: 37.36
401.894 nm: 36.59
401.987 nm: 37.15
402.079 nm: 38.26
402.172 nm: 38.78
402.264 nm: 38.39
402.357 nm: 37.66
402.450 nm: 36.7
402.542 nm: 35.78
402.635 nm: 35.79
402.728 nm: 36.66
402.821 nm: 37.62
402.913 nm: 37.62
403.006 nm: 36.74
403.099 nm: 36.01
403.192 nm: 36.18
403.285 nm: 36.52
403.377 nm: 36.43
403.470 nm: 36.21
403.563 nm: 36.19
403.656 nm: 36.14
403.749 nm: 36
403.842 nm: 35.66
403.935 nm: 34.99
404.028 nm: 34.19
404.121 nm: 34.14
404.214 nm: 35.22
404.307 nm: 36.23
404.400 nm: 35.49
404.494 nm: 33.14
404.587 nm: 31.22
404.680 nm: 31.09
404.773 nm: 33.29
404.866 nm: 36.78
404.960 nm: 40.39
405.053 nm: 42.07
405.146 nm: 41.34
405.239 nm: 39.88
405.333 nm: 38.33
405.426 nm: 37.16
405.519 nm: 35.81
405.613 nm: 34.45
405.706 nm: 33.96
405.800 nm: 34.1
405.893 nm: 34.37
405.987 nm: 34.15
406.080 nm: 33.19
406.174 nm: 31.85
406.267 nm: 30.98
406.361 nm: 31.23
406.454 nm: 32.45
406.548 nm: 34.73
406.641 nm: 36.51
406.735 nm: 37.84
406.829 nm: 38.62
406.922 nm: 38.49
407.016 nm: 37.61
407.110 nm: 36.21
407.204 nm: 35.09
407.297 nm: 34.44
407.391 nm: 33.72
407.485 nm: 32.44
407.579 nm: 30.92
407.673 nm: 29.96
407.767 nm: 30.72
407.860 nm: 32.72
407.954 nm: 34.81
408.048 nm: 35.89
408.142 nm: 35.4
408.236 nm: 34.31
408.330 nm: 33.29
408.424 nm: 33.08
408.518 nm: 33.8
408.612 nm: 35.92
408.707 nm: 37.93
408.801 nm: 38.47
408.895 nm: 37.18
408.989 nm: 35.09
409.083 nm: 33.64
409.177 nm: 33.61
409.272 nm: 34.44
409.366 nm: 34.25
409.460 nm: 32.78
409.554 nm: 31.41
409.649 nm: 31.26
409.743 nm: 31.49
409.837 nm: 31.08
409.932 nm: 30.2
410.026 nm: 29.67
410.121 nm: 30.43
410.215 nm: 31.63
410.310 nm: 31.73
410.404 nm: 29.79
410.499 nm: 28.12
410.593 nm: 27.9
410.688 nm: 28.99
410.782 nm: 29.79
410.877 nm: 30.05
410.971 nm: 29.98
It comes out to 1.33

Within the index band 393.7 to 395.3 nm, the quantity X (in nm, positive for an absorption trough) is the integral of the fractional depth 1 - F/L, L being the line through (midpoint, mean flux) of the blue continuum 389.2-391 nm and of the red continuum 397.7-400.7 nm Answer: 0.07 nm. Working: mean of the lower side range 29.4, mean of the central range 30.7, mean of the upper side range 34.8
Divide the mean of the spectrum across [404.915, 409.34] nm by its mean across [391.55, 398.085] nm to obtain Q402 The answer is 1.25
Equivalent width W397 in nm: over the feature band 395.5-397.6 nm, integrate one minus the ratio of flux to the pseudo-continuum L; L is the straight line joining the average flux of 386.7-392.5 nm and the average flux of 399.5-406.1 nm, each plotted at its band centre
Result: 0.53 nm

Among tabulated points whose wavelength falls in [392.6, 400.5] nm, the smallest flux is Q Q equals 18.59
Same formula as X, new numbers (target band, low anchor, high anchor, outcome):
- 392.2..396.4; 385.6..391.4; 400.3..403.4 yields 0.48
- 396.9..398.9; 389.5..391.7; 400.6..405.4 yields 0.37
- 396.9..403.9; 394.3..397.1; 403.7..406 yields -0.35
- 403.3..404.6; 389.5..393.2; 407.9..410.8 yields -0.11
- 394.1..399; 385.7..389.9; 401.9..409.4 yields 0.23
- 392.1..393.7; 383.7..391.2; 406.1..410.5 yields 0.24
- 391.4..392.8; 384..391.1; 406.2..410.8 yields -0.20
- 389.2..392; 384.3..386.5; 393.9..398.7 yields -0.28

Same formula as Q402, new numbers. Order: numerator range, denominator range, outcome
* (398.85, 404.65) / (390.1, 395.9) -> 1.19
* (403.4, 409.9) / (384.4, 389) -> 1.25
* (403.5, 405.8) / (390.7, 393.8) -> 1.21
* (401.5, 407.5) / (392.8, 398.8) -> 1.30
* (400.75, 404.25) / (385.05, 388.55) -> 1.26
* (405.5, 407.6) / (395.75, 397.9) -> 1.39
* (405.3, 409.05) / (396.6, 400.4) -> 1.12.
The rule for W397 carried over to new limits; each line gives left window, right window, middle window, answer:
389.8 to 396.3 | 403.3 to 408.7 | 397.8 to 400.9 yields -0.22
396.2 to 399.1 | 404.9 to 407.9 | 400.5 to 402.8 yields -0.46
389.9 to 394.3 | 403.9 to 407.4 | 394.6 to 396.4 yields -0.08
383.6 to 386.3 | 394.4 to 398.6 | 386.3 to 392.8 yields -0.31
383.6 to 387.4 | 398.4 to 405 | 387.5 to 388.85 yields 0.20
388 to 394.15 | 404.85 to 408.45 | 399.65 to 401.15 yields -0.20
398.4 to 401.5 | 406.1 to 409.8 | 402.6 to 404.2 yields -0.05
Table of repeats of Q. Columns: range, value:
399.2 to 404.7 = 31.09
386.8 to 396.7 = 15.13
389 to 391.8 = 20.8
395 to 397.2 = 18.75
